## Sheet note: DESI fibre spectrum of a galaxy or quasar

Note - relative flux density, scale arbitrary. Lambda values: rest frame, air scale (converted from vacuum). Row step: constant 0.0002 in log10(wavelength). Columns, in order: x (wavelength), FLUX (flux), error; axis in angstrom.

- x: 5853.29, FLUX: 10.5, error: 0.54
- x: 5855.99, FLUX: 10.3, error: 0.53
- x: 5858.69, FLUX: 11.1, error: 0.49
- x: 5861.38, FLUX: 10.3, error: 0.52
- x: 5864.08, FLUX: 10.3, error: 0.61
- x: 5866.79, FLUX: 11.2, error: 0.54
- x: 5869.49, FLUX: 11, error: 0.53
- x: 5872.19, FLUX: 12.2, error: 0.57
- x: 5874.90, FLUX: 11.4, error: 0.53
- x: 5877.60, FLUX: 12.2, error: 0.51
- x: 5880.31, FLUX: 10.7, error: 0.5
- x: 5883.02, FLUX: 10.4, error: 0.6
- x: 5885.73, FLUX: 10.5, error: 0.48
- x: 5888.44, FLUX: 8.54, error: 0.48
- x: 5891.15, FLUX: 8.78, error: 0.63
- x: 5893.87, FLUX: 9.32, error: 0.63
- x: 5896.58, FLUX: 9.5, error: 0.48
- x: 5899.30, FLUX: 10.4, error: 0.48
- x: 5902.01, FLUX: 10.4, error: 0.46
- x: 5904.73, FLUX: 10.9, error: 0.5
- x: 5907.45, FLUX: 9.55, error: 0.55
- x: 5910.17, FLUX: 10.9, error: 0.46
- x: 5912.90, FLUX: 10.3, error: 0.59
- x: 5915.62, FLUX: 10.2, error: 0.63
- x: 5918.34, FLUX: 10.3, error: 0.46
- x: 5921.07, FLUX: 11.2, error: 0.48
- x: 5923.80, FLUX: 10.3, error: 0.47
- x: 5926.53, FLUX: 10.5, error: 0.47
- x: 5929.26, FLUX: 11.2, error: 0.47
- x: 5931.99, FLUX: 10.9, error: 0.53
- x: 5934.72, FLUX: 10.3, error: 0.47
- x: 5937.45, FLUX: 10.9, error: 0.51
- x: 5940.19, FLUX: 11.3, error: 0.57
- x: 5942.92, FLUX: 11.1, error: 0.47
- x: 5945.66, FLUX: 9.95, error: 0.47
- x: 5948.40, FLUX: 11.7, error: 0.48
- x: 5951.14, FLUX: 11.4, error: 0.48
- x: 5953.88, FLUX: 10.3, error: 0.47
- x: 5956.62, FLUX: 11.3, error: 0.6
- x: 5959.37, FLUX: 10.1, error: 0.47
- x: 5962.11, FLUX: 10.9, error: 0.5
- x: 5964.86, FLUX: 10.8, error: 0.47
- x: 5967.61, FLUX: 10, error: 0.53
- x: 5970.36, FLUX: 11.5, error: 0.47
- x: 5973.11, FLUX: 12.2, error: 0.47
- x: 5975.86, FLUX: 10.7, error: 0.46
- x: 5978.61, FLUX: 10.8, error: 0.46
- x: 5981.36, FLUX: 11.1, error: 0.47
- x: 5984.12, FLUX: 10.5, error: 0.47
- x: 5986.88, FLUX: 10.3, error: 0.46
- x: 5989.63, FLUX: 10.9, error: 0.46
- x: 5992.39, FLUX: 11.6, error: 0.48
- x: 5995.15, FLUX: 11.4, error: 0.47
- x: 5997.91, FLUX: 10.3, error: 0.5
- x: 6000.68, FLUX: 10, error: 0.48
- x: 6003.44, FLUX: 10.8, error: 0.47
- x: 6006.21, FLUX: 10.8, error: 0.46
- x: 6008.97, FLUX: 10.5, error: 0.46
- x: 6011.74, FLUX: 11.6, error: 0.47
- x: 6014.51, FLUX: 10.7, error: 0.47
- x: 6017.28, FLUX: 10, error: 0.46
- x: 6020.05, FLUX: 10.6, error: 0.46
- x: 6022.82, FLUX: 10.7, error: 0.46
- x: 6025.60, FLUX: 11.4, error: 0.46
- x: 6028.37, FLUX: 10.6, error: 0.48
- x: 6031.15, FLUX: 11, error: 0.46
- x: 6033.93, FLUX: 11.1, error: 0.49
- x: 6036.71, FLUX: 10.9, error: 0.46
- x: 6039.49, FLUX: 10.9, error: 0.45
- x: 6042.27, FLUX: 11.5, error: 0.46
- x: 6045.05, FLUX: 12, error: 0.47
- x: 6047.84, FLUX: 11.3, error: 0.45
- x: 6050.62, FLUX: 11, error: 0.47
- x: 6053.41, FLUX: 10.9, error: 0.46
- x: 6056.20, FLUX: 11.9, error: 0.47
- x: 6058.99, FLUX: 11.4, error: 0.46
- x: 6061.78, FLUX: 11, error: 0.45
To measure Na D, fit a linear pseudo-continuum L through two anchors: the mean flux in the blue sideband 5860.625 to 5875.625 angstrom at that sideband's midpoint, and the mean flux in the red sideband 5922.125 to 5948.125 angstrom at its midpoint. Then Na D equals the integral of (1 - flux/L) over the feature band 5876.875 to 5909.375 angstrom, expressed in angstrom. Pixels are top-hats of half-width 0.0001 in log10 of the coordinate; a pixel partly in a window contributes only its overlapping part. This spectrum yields 2.6 angstrom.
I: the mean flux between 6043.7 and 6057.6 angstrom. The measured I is 11.4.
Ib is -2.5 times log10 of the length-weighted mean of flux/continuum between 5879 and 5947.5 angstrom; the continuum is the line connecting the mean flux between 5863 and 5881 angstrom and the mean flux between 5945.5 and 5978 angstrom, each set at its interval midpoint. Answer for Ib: 0.08 mag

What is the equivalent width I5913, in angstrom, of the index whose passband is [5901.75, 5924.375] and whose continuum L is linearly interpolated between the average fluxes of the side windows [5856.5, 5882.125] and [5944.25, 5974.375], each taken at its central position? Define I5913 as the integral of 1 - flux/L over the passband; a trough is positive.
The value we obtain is 1.15 angstrom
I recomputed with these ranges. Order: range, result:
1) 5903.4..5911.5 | 10.4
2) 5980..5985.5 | 10.8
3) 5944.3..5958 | 10.9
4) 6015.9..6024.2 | 10.4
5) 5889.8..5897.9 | 9.2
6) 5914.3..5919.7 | 10.3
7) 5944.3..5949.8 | 10.8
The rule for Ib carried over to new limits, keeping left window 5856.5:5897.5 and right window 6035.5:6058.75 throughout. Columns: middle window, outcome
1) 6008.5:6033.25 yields 0.04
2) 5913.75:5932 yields 0.01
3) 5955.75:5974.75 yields 0.00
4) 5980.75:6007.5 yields 0.03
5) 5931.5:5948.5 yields 0.00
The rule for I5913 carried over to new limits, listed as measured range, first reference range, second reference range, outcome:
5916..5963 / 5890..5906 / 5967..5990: -1.7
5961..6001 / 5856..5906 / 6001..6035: -0.7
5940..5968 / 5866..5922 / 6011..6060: -0.2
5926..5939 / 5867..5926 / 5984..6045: -0.3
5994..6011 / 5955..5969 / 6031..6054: 0.4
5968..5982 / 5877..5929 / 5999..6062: -0.7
